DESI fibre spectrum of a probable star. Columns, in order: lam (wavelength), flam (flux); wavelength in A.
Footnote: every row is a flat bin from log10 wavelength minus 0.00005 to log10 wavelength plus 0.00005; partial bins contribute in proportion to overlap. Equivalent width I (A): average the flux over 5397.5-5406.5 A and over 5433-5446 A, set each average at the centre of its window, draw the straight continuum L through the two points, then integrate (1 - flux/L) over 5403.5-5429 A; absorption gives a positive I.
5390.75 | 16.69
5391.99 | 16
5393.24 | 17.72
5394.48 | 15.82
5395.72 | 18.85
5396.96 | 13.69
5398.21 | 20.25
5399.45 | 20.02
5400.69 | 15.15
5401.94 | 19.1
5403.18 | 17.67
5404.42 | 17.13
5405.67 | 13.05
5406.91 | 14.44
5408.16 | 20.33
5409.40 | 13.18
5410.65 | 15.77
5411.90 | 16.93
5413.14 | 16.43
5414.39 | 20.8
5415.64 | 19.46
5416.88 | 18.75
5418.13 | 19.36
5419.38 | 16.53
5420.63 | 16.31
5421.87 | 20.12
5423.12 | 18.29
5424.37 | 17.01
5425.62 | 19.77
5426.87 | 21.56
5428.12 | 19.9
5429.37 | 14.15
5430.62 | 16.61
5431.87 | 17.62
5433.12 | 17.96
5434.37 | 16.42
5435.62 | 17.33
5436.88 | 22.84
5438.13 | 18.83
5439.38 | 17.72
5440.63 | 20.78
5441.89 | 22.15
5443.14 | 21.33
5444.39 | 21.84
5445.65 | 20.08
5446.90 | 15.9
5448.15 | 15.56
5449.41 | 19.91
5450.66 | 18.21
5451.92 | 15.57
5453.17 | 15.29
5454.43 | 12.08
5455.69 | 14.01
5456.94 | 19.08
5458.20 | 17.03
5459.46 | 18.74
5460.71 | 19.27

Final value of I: 0.84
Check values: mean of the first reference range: 17.4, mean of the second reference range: 19.8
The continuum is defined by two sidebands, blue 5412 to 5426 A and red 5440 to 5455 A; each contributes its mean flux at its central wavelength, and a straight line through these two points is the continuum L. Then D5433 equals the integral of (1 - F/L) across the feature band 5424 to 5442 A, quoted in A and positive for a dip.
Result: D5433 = -0.3 A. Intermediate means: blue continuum 18.4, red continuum 18.2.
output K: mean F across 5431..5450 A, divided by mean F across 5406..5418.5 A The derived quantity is 1.1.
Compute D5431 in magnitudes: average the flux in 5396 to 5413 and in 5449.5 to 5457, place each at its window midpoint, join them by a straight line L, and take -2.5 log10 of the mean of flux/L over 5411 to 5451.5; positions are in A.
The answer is -0.15 mag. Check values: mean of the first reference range 16.7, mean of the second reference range 15.8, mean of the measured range 18.6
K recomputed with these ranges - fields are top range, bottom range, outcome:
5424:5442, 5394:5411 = 1.11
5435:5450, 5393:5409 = 1.14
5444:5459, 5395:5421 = 0.98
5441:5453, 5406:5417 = 1.10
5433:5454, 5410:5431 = 1.03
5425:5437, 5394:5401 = 1.05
